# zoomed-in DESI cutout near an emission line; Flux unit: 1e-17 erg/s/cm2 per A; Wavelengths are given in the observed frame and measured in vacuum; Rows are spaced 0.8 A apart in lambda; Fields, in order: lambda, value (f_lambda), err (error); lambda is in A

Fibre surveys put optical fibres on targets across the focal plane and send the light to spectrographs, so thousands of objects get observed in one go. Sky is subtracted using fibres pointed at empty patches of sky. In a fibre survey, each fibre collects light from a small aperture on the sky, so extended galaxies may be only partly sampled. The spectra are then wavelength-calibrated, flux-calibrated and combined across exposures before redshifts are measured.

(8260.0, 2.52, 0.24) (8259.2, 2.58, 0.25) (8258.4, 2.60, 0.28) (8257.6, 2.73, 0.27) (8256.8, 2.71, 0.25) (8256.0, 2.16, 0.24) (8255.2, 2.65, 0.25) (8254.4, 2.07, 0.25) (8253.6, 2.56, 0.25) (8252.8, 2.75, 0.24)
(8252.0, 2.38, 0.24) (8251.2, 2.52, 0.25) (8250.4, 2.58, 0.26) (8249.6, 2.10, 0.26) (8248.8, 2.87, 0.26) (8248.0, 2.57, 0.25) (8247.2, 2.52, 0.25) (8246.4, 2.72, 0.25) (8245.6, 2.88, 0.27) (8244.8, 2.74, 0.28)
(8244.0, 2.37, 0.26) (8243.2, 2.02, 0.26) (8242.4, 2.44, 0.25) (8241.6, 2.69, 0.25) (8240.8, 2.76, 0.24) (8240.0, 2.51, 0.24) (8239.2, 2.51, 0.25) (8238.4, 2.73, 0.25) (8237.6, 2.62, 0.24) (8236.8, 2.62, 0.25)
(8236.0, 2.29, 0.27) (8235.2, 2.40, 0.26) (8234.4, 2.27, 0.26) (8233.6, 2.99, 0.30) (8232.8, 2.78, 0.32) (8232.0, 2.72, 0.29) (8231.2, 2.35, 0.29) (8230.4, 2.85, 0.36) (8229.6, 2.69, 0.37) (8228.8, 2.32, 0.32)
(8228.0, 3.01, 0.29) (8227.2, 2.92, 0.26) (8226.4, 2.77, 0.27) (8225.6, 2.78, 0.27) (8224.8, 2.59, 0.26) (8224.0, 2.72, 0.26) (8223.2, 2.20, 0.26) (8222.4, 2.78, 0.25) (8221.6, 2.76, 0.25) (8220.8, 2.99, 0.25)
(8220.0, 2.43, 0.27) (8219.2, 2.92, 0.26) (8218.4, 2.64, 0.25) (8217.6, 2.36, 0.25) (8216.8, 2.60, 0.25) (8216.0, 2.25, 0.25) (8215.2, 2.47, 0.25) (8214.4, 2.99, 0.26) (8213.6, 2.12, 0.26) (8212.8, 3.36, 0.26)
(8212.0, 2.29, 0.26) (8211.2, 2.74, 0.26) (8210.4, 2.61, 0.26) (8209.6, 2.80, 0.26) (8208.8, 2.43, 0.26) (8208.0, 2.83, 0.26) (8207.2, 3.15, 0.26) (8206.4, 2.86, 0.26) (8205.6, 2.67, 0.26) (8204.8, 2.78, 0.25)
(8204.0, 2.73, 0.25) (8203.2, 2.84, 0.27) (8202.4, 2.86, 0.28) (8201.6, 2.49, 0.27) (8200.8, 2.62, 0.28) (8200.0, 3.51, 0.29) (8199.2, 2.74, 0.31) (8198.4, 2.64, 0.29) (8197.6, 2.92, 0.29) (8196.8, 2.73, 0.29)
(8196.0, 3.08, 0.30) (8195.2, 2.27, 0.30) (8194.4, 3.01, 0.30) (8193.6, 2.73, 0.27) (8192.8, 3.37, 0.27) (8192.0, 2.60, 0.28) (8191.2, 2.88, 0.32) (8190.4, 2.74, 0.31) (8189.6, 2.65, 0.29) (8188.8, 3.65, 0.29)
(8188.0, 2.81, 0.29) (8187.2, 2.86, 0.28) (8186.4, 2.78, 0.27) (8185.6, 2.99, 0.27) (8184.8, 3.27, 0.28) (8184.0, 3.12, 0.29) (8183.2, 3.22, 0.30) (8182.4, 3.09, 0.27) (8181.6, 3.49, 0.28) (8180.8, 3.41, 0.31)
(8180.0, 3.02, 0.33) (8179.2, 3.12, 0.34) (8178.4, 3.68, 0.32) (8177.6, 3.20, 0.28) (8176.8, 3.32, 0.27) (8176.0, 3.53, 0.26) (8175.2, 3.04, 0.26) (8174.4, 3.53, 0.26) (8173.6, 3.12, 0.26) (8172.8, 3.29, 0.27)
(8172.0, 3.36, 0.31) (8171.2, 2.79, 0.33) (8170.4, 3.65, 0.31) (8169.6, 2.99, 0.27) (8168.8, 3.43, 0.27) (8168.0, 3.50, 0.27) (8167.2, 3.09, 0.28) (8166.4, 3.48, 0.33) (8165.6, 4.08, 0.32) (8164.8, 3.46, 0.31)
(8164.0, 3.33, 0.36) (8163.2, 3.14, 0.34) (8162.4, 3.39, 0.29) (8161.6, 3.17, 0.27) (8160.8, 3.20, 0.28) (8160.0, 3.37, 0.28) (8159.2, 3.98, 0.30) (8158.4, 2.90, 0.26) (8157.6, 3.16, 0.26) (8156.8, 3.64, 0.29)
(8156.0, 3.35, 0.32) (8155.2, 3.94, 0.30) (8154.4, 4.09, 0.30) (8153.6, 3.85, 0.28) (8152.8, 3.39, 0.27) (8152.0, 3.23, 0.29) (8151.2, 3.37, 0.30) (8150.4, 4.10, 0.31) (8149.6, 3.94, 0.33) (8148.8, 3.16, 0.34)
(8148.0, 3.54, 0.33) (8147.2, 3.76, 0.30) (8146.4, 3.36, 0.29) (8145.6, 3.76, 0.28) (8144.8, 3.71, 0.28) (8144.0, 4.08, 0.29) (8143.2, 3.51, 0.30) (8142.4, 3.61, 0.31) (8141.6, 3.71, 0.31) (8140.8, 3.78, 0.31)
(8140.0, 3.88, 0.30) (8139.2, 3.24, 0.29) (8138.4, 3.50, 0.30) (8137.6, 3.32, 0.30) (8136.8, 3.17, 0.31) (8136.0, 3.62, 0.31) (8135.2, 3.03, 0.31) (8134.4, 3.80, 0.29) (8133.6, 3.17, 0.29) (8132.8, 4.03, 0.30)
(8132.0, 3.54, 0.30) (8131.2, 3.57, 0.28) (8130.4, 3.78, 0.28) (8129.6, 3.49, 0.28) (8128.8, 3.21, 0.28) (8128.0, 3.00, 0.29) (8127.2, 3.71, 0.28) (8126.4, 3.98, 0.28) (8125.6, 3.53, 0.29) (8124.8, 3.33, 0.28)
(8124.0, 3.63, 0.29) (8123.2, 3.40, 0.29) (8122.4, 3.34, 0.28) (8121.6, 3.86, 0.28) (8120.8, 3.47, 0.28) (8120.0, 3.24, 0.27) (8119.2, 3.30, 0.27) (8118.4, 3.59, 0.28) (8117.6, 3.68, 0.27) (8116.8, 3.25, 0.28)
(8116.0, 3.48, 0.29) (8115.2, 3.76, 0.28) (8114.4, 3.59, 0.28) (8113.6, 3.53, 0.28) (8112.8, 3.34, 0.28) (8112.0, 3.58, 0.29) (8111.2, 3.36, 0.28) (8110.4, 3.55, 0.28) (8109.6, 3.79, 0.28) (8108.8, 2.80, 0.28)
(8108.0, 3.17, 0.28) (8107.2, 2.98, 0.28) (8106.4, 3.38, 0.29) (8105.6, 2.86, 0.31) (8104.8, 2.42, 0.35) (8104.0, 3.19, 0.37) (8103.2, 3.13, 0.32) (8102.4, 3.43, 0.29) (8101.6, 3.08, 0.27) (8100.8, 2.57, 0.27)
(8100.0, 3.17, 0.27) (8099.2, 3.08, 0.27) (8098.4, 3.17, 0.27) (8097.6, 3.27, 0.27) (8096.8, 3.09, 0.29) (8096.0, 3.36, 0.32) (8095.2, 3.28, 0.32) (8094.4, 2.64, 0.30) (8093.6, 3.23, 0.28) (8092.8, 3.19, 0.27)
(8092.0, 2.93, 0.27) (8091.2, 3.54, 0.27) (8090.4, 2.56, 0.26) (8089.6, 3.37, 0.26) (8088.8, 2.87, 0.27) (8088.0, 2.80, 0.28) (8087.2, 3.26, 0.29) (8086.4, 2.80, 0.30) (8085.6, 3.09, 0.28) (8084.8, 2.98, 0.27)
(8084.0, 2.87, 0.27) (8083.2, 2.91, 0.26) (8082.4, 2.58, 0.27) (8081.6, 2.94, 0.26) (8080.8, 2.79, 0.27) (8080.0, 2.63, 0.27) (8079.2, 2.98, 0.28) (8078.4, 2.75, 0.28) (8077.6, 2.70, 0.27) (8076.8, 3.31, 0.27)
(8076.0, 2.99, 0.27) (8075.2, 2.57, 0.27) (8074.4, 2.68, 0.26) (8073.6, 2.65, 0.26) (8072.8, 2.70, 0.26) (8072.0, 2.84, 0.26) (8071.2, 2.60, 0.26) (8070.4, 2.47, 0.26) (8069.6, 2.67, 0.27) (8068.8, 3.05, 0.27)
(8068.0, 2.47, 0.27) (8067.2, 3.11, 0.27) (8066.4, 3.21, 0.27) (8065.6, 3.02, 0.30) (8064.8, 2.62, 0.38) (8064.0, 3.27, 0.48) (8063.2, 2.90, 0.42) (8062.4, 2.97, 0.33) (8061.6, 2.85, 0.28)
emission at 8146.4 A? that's Mg II 2798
